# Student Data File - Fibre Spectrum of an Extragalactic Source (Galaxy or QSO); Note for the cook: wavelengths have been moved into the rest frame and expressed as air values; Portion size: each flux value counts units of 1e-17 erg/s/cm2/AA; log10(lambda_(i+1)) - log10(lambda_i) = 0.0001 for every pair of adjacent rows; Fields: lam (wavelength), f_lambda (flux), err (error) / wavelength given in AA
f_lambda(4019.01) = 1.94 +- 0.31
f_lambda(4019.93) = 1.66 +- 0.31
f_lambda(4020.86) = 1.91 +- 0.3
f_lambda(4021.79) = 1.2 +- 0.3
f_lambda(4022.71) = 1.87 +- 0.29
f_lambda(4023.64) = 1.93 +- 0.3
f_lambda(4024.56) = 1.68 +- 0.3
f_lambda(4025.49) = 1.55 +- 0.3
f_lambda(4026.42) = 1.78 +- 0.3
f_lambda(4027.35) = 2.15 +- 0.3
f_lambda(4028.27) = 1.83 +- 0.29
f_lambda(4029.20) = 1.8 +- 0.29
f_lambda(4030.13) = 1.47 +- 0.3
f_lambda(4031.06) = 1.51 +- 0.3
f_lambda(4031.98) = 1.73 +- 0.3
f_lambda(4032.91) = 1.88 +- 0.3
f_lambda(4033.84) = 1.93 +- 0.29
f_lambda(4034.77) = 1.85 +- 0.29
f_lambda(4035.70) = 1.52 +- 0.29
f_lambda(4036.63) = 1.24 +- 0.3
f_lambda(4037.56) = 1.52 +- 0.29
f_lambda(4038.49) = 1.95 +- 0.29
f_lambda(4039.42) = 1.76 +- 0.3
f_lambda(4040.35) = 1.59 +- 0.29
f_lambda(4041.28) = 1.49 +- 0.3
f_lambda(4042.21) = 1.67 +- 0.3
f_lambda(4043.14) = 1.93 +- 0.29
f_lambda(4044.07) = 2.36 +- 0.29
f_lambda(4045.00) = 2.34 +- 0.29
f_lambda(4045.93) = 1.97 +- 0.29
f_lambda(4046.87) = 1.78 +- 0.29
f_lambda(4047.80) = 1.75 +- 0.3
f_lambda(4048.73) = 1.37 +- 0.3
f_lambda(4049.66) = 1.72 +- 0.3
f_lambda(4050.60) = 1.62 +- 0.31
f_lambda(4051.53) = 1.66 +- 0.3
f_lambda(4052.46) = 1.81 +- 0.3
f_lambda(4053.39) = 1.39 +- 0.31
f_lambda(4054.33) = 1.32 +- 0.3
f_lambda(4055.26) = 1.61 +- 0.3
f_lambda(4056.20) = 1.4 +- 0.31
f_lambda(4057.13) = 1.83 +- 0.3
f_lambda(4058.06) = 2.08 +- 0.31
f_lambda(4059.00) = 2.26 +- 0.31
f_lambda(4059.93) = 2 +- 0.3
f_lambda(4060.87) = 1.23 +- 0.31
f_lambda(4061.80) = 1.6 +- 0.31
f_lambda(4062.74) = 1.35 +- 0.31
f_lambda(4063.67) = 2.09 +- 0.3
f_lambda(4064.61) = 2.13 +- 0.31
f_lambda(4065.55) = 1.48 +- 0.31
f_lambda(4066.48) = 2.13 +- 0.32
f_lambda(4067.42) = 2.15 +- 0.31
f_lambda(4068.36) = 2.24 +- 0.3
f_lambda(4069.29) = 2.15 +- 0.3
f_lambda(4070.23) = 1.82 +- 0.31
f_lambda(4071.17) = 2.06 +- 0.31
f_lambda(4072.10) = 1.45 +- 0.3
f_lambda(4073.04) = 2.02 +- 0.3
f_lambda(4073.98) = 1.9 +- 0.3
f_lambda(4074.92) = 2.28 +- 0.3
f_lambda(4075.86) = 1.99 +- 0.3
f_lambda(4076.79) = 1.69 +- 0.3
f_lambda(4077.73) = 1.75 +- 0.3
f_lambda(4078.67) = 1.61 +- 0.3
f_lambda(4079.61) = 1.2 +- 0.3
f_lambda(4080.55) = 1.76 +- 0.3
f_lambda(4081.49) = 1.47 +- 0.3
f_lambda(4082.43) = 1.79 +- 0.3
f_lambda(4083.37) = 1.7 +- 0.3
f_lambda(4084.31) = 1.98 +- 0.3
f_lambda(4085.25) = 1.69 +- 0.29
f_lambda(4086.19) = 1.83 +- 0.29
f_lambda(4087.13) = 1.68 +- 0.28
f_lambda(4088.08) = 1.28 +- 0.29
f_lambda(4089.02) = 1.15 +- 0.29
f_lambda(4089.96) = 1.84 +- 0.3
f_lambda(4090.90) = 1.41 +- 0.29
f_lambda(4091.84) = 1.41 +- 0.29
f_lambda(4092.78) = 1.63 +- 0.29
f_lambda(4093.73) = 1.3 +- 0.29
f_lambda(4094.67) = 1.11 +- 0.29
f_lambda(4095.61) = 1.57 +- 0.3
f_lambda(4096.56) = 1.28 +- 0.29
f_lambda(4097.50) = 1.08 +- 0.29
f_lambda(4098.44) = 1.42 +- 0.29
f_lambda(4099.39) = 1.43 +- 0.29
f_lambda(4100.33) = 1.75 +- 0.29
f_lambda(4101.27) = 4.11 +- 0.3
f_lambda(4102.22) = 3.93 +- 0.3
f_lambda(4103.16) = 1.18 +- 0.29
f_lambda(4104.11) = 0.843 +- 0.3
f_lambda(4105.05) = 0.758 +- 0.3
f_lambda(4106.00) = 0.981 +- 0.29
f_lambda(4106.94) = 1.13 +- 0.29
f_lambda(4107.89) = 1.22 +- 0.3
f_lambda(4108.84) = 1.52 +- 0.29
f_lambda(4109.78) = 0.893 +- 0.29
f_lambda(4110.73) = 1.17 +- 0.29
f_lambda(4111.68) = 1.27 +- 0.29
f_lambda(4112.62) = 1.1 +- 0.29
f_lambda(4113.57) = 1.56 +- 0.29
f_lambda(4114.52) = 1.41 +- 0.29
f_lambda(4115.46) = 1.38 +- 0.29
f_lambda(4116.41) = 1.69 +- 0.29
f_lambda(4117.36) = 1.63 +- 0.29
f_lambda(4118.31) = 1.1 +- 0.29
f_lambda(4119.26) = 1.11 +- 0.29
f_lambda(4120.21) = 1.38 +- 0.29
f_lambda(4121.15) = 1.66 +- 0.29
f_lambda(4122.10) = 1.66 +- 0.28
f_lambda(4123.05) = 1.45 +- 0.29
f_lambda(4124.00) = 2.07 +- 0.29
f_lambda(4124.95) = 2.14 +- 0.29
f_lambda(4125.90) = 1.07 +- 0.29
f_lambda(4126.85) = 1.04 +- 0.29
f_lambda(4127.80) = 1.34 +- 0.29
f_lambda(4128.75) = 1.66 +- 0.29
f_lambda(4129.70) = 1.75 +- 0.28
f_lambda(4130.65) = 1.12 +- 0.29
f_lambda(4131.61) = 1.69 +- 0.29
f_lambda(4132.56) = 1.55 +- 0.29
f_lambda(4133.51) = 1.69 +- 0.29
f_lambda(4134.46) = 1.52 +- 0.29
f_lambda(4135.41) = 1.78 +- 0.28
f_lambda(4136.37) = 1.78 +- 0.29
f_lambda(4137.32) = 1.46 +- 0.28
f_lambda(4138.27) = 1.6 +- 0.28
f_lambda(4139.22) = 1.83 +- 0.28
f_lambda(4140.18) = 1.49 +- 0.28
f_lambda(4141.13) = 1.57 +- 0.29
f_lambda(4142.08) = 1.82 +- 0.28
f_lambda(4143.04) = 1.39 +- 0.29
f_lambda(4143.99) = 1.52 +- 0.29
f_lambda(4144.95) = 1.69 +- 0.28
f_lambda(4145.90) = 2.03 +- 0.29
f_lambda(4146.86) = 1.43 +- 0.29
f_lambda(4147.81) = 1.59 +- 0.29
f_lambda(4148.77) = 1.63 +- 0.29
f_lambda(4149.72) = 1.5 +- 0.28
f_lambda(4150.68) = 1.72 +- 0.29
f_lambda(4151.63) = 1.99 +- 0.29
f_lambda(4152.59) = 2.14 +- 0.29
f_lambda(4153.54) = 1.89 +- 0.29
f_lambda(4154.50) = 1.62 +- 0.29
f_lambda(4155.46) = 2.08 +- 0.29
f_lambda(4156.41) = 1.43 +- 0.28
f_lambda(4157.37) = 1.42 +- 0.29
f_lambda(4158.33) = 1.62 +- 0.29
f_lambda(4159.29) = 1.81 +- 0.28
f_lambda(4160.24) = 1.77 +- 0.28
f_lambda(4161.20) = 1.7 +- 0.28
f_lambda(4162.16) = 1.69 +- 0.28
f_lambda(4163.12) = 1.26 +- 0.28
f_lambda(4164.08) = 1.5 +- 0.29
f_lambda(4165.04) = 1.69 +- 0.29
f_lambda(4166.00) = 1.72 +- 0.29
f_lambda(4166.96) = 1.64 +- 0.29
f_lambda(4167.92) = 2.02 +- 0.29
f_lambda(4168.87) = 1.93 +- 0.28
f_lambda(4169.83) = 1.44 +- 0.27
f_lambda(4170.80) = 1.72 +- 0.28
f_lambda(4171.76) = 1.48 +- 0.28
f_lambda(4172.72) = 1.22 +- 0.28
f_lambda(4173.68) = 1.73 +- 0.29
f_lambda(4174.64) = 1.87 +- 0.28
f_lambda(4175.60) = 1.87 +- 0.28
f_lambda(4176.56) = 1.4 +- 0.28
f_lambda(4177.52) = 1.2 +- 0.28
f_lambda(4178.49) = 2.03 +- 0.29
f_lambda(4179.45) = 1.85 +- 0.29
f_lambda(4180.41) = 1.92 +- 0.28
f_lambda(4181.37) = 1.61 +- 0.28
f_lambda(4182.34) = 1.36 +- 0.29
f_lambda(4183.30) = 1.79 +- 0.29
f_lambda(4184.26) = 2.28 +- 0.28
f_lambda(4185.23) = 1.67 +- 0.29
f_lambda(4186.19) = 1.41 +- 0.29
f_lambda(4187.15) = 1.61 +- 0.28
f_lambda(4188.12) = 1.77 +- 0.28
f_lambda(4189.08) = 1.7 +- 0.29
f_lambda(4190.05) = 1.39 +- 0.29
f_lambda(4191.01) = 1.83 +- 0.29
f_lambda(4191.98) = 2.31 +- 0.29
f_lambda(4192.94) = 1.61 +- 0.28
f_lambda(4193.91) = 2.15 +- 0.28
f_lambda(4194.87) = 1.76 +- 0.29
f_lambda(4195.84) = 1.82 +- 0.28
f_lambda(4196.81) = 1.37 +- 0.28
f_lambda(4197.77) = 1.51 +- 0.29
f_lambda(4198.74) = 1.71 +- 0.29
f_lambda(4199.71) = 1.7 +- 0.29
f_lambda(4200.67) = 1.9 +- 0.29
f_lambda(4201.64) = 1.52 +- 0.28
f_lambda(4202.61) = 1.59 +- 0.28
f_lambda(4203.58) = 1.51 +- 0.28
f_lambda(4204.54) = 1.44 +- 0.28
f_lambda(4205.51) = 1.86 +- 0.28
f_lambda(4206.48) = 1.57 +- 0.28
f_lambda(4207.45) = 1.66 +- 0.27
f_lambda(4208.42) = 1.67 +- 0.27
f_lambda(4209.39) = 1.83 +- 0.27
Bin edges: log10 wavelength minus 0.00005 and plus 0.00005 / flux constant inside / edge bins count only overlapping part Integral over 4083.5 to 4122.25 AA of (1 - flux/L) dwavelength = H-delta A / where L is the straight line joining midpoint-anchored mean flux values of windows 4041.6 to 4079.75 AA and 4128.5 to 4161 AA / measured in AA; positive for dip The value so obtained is 5.3 AA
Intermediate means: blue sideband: 1.81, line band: 1.5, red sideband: 1.66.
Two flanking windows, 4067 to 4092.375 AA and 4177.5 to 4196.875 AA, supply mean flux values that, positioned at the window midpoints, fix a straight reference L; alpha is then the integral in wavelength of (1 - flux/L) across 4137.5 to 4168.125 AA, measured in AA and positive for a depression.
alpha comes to 1.4 AA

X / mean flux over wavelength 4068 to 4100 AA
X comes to 1.64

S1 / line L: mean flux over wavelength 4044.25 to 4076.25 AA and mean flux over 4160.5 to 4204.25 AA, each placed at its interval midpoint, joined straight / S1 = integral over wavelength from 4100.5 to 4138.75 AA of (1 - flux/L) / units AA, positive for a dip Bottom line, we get 4.8 AA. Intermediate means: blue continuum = 1.83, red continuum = 1.68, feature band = 1.54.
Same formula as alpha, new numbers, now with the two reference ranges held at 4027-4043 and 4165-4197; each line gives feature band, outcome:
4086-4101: 2.02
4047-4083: -1.34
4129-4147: 0.95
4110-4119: 1.90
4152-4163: -0.11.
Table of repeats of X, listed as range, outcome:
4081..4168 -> 1.58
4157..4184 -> 1.66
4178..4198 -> 1.75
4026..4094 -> 1.74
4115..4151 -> 1.57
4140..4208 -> 1.68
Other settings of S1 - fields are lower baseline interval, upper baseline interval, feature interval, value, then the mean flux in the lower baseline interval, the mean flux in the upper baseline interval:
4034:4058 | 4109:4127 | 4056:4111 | -4.3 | 1.71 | 1.42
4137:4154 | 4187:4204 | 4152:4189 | 0.2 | 1.69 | 1.71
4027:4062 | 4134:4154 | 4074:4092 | 0.5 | 1.73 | 1.68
